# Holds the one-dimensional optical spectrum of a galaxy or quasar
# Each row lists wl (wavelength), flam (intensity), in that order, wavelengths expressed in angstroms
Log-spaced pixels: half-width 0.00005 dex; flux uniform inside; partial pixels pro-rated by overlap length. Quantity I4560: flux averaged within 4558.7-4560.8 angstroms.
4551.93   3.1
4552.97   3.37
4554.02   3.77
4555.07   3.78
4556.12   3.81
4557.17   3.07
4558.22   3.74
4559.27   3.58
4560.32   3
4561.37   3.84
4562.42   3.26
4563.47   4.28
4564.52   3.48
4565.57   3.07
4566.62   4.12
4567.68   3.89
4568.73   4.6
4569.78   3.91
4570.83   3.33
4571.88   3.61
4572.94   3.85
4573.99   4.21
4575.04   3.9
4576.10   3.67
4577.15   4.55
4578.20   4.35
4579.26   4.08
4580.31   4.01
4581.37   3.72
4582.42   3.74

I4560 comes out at 3.31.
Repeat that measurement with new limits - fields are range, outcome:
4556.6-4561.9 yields 3.45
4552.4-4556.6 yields 3.68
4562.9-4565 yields 3.88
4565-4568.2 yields 3.68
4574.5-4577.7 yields 4.05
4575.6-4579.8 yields 4.17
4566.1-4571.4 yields 3.97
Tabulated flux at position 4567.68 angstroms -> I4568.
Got 3.89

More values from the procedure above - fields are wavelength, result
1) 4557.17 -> 3.07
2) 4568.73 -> 4.6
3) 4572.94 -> 3.85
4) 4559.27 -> 3.58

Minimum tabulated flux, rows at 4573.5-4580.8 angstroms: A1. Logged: 3.67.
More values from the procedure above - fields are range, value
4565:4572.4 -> 3.07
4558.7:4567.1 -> 3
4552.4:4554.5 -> 3.37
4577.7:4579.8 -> 4.08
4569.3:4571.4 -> 3.33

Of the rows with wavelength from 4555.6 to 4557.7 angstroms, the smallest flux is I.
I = 3.07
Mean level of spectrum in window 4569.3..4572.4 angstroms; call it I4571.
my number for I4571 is 3.62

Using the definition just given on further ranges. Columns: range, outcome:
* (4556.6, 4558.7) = 3.4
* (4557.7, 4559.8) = 3.66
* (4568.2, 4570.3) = 4.26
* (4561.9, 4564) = 3.77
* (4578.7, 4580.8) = 4.05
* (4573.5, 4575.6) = 4.04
